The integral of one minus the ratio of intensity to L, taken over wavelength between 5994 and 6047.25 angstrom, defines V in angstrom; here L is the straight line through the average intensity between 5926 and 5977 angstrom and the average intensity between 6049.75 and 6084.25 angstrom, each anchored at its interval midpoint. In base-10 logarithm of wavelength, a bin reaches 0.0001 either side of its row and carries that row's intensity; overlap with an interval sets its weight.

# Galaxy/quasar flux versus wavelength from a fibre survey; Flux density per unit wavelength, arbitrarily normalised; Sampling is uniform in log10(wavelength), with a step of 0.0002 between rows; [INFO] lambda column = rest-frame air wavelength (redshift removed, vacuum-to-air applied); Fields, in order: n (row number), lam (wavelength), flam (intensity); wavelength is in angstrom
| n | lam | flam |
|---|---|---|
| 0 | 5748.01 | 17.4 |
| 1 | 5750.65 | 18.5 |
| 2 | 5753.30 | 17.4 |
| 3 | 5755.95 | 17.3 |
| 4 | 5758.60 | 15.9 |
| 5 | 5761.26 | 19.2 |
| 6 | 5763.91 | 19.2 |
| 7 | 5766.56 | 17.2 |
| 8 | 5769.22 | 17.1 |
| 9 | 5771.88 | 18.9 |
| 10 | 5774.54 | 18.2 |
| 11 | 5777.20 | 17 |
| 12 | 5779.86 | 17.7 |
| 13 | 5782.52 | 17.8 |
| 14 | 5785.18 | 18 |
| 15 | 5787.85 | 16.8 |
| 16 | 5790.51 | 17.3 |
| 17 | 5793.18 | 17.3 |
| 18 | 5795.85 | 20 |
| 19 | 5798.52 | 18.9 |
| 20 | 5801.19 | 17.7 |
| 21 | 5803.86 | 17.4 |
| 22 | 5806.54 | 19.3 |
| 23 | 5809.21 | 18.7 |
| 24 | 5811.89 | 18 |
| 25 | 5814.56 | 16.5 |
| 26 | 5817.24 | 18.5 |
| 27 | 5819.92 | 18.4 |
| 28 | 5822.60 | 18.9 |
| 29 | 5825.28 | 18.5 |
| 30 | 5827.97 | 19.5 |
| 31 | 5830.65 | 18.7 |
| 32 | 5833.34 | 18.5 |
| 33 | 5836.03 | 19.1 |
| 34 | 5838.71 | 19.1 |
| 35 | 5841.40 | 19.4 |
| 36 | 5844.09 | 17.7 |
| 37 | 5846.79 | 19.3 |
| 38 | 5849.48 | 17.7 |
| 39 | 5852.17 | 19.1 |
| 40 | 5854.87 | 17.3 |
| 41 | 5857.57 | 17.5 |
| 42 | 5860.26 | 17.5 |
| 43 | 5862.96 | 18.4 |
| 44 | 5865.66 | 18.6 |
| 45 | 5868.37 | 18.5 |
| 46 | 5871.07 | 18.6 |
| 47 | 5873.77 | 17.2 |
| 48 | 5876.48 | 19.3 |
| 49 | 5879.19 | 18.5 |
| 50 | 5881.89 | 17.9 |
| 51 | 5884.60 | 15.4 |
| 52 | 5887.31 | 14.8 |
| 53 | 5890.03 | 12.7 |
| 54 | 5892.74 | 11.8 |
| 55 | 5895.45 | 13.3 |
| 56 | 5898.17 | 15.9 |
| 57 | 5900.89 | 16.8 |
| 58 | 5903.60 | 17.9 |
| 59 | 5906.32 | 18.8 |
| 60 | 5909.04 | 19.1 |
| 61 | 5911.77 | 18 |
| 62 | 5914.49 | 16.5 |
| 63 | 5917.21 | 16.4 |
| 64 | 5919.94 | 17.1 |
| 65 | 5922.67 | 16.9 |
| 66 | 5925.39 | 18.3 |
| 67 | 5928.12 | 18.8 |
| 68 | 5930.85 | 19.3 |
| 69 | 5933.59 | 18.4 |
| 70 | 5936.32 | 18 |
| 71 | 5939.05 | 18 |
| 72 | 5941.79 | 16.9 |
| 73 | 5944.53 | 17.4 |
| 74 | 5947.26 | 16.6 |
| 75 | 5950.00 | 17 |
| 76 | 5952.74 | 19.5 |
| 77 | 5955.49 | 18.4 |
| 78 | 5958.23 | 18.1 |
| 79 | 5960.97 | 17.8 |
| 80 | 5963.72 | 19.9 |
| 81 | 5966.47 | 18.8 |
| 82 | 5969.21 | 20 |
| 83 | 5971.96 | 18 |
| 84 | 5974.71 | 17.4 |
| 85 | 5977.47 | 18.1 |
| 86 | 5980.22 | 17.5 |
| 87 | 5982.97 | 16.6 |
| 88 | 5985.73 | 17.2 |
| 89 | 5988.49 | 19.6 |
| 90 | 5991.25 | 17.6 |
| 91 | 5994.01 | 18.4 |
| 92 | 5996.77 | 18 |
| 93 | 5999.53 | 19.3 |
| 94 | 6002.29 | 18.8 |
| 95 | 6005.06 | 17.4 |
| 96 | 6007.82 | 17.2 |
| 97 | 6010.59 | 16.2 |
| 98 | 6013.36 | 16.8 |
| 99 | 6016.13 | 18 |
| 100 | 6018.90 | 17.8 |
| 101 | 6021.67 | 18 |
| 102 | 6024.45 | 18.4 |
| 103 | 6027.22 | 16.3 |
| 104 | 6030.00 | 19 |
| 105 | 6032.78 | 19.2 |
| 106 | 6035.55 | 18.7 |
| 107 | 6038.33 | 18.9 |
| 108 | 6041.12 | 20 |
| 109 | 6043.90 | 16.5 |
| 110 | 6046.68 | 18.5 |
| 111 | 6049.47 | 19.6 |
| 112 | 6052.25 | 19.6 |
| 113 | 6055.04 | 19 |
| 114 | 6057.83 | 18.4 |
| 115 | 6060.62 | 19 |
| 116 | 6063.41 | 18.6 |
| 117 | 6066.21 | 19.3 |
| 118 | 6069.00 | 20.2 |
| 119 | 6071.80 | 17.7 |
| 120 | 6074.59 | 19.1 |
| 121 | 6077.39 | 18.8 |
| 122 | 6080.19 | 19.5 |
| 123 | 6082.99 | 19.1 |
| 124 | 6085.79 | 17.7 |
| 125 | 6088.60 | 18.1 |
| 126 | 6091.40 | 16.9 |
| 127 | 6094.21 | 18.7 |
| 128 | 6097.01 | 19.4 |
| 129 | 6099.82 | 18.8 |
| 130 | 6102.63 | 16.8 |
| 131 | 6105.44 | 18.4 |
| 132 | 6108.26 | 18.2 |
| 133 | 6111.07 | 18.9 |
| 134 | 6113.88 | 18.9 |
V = 1.9 angstrom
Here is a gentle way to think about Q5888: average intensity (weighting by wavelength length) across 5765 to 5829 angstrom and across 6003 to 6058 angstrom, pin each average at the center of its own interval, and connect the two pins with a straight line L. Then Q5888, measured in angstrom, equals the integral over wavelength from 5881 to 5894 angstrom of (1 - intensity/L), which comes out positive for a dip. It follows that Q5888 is 2.6 angstrom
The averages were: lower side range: 18.1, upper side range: 18.2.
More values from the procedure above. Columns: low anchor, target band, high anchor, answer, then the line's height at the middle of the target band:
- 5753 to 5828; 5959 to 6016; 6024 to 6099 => 1.4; 18.5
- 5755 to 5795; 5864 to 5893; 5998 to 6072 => 1.8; 18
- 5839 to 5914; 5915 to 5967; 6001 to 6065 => -0.7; 17.7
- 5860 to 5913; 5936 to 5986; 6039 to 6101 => -0.9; 17.7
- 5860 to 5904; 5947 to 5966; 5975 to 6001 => -0.8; 17.6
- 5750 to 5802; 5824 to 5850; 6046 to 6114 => -1.1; 18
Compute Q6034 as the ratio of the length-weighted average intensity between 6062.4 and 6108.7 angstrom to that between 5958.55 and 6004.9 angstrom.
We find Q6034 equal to 1.01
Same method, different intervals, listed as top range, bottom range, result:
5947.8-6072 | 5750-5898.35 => 1.03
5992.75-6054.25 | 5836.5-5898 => 1.06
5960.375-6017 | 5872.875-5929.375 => 1.08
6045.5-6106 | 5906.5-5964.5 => 1.04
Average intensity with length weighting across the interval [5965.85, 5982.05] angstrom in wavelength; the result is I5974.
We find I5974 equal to 18.2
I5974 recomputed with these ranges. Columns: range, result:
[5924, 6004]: 18.2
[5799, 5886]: 18.3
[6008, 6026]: 17.5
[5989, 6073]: 18.4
